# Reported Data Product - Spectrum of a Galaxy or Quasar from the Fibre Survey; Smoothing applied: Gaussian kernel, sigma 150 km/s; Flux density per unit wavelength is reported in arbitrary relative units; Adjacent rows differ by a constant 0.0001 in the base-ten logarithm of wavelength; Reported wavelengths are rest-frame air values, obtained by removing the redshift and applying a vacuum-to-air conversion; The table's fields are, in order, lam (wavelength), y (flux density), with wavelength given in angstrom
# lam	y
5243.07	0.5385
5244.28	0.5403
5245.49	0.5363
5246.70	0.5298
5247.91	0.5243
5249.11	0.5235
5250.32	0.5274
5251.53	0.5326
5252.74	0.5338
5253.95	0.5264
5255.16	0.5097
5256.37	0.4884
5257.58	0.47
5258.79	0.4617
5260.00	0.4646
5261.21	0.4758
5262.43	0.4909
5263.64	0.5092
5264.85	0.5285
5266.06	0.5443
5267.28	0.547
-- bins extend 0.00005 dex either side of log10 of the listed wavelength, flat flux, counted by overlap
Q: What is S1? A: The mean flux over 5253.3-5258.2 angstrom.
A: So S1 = 0.499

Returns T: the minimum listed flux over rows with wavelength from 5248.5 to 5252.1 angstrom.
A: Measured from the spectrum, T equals 0.5235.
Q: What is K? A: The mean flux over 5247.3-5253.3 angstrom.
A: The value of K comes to 0.529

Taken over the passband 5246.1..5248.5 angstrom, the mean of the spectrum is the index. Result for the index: 0.527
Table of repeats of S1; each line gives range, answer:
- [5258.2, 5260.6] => 0.463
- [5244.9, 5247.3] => 0.533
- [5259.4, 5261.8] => 0.47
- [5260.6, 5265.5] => 0.501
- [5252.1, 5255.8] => 0.523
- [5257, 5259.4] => 0.466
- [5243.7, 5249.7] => 0.531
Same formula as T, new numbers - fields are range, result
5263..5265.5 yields 0.5092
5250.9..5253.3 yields 0.5326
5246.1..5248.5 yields 0.5243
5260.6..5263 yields 0.4758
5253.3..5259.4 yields 0.4617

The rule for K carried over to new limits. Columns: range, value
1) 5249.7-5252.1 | 0.529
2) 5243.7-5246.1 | 0.537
